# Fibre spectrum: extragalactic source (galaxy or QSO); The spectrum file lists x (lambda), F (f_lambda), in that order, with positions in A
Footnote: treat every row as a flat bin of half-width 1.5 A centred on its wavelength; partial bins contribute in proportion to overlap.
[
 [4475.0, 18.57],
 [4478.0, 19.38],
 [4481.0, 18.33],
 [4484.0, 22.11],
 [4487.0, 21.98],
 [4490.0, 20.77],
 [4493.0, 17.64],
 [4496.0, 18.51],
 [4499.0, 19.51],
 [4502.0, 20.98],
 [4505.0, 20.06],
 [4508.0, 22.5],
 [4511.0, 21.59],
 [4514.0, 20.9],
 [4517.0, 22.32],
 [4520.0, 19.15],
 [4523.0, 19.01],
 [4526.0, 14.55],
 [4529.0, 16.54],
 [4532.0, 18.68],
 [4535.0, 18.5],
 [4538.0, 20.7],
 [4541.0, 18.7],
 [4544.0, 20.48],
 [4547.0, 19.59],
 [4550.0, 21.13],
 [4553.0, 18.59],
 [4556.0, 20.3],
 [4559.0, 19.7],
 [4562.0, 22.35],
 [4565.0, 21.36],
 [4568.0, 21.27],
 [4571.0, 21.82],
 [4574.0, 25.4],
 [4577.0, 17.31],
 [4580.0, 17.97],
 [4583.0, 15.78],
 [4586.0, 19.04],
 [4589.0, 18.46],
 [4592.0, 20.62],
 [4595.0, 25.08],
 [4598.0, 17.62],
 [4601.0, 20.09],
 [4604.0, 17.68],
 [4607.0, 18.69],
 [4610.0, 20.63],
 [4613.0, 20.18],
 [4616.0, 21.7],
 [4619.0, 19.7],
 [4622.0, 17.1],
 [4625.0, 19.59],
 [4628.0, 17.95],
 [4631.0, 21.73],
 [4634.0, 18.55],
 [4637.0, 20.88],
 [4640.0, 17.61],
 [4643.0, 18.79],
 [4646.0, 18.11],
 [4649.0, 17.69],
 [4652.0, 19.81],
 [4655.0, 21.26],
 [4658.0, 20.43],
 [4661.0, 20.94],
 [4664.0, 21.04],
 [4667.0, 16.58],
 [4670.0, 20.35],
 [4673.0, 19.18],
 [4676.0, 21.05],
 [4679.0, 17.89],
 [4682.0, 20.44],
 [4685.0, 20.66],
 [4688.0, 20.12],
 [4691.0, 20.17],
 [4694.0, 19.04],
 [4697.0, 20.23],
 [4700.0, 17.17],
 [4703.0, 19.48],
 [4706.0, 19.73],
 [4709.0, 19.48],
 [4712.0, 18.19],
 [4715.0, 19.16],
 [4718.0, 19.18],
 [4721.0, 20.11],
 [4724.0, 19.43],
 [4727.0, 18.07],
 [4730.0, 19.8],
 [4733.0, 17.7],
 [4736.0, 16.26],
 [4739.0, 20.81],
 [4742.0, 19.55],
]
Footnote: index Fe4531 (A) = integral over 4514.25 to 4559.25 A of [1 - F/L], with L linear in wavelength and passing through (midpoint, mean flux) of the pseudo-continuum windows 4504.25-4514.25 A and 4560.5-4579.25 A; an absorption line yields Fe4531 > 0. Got 4.60 A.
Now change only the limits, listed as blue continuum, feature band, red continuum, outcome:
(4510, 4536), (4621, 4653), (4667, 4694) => 1.0 A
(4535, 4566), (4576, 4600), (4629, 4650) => 0.8 A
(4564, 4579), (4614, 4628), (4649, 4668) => 0.8 A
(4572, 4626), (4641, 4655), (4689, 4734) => 0.4 A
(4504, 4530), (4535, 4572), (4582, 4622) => -1.4 A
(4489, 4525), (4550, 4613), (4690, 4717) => -0.8 A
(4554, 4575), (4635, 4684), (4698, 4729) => 1.1 A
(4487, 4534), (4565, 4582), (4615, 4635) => -1.0 A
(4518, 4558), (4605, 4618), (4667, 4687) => -0.6 A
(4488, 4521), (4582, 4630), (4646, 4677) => 1.3 A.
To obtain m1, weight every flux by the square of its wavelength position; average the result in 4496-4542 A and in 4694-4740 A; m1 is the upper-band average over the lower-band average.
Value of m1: 1.06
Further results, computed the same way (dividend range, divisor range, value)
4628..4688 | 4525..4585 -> 1.05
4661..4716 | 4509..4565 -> 1.06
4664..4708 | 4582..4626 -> 1.04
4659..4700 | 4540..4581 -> 1.01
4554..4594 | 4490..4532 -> 1.06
